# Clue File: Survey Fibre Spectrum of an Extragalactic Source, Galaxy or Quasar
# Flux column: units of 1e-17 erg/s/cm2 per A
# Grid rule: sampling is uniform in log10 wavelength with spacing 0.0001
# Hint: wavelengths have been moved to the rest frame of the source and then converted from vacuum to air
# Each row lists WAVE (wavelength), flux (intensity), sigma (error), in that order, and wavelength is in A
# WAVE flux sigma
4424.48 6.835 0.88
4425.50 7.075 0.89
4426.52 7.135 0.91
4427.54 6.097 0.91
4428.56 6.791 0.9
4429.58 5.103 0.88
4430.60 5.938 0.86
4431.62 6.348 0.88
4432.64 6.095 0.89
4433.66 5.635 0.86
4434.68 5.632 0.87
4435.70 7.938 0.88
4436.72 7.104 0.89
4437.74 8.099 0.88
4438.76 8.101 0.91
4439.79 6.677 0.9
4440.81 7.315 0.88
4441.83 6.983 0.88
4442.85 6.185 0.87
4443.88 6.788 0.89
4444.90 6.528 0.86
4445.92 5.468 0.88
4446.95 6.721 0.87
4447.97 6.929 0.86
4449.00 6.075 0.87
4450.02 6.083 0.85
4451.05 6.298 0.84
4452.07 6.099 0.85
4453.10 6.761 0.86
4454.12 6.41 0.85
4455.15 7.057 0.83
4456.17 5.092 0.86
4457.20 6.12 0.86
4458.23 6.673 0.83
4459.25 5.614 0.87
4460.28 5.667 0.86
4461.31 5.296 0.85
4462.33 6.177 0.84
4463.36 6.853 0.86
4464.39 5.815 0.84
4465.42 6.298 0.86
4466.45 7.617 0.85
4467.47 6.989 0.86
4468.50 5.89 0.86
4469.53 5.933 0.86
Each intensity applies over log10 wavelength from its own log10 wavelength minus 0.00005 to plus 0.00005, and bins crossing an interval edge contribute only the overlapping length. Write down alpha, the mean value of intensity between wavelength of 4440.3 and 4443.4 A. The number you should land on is 6.83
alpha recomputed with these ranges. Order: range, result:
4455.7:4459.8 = 5.88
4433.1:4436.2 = 6.4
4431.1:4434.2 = 6.03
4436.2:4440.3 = 7.49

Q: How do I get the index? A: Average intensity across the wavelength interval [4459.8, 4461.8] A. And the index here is 5.47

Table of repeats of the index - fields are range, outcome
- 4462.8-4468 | 6.71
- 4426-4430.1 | 6.28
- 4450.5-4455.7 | 6.51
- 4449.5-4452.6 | 6.16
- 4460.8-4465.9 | 6.09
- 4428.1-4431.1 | 5.93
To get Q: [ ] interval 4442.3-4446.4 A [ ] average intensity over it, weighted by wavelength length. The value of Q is 6.26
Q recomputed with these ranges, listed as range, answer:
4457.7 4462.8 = 5.89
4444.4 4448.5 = 6.4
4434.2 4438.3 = 7.23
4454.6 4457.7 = 6.09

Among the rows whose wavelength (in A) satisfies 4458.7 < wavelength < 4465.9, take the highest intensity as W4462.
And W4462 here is 6.853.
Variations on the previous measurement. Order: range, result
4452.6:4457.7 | 7.057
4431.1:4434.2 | 6.348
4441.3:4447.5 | 6.983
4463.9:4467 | 7.617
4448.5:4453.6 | 6.761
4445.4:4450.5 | 6.929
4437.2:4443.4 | 8.101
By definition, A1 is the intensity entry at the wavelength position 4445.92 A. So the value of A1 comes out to 5.468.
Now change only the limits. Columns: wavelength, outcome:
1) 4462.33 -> 6.177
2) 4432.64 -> 6.095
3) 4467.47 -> 6.989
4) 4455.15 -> 7.057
